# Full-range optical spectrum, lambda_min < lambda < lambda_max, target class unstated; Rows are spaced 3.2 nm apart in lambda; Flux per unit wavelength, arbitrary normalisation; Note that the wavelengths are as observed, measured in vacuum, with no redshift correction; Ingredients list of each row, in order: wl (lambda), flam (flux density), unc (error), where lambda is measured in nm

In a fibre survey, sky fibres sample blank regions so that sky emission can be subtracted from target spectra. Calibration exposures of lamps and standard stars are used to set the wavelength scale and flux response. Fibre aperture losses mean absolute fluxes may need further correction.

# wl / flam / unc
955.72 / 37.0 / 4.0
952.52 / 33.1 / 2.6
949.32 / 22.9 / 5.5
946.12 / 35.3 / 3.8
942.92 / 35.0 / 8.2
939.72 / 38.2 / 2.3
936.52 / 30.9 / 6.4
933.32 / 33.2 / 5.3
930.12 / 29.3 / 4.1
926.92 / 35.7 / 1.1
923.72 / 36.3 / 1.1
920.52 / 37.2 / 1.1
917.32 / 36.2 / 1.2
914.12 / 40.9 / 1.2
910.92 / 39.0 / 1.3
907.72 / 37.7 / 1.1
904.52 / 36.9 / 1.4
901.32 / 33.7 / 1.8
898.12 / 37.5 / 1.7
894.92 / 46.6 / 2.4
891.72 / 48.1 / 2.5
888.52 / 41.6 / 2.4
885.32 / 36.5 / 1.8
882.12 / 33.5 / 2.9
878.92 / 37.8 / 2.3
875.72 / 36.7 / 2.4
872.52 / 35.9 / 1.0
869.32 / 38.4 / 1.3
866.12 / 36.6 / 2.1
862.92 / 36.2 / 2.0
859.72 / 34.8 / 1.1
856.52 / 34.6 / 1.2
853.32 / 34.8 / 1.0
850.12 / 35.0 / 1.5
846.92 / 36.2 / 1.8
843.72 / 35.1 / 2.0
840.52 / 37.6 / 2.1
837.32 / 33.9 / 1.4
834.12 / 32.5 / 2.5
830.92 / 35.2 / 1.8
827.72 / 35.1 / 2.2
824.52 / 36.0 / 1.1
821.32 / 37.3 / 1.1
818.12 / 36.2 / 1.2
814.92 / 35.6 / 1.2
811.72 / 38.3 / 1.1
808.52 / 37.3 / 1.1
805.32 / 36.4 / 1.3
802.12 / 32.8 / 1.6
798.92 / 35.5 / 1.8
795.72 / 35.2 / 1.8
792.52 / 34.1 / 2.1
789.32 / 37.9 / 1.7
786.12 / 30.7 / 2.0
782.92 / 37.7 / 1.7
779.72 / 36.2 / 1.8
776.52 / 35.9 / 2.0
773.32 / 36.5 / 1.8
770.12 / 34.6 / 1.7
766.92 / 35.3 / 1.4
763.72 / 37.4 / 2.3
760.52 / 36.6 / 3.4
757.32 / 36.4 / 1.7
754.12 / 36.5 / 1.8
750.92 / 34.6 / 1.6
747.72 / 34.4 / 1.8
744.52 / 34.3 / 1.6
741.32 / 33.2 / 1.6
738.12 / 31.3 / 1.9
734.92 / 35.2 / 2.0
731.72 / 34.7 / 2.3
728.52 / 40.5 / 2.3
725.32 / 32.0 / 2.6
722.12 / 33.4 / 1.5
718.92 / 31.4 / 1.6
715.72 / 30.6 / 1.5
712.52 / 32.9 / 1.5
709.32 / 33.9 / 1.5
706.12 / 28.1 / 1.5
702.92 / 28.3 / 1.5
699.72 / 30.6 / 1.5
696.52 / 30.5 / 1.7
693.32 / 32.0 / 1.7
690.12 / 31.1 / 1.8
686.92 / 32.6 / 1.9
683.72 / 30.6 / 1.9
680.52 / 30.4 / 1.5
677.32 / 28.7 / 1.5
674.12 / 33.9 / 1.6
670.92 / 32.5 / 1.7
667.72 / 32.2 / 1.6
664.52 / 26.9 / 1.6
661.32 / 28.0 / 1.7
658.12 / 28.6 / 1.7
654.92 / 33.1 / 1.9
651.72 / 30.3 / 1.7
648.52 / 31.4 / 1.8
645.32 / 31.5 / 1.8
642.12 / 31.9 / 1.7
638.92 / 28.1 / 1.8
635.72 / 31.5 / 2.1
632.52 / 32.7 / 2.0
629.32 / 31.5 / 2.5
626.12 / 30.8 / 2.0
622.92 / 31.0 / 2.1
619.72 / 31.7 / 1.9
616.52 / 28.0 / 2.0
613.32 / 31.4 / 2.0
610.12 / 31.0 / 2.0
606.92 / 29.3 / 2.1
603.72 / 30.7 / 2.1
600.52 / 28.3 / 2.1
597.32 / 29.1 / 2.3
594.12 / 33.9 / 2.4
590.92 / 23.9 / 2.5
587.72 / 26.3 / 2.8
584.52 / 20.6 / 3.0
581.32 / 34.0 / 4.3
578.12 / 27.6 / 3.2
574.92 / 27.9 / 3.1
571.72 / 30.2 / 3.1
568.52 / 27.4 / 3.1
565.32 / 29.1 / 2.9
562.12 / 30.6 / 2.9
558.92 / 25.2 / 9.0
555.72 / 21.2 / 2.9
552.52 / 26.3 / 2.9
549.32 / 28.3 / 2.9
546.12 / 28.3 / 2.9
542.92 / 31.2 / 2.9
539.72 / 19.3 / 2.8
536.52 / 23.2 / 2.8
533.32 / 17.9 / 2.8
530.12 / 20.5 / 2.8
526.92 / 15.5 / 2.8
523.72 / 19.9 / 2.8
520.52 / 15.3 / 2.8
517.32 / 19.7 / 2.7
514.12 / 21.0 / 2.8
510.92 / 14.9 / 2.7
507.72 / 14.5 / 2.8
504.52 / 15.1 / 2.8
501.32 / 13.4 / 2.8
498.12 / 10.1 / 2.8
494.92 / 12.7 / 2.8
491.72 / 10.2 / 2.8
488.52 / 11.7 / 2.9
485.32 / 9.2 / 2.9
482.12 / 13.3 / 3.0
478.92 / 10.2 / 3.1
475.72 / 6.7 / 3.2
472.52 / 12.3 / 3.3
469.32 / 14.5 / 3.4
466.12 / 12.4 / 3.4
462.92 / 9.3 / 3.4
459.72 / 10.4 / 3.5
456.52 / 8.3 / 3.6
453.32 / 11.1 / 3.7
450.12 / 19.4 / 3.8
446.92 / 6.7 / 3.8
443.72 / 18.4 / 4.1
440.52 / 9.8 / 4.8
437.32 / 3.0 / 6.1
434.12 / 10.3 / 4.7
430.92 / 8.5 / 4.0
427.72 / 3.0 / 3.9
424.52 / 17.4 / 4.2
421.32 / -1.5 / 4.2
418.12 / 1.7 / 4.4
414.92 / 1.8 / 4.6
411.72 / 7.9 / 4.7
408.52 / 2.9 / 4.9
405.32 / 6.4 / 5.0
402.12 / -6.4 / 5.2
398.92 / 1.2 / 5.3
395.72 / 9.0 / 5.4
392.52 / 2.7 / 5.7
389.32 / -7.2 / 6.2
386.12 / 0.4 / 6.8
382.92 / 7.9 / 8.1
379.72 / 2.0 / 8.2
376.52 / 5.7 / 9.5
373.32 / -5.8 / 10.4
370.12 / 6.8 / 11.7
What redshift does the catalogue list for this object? 0.36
